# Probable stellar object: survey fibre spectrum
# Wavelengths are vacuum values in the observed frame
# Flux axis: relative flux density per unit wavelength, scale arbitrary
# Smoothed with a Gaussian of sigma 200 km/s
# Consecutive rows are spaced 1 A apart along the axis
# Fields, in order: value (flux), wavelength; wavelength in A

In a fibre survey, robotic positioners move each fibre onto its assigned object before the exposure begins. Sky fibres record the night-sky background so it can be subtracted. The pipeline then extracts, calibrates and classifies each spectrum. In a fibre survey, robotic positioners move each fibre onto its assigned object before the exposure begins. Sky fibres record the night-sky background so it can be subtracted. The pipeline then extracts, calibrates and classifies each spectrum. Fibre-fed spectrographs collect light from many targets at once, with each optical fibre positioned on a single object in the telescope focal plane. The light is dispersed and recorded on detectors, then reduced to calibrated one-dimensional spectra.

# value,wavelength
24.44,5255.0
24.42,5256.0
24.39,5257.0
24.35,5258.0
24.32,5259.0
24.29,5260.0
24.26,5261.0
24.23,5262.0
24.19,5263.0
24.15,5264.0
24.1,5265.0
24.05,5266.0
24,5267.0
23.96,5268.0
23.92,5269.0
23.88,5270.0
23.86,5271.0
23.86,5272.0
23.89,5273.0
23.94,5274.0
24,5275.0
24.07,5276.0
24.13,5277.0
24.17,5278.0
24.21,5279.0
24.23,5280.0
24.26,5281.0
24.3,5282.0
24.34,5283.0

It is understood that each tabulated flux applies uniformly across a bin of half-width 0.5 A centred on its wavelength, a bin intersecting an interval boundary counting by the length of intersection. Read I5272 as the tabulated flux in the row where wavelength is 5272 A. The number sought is 23.86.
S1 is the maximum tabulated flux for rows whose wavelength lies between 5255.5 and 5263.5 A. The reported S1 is 24.42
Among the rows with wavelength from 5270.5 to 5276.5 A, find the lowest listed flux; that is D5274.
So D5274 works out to 23.86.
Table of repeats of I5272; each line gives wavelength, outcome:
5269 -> 23.92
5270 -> 23.88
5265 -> 24.1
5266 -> 24.05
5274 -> 23.94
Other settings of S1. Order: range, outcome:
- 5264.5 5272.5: 24.1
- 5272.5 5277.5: 24.13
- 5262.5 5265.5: 24.19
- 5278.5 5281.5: 24.26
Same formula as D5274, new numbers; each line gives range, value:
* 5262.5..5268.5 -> 23.96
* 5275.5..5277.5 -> 24.07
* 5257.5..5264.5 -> 24.15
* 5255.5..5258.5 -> 24.35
